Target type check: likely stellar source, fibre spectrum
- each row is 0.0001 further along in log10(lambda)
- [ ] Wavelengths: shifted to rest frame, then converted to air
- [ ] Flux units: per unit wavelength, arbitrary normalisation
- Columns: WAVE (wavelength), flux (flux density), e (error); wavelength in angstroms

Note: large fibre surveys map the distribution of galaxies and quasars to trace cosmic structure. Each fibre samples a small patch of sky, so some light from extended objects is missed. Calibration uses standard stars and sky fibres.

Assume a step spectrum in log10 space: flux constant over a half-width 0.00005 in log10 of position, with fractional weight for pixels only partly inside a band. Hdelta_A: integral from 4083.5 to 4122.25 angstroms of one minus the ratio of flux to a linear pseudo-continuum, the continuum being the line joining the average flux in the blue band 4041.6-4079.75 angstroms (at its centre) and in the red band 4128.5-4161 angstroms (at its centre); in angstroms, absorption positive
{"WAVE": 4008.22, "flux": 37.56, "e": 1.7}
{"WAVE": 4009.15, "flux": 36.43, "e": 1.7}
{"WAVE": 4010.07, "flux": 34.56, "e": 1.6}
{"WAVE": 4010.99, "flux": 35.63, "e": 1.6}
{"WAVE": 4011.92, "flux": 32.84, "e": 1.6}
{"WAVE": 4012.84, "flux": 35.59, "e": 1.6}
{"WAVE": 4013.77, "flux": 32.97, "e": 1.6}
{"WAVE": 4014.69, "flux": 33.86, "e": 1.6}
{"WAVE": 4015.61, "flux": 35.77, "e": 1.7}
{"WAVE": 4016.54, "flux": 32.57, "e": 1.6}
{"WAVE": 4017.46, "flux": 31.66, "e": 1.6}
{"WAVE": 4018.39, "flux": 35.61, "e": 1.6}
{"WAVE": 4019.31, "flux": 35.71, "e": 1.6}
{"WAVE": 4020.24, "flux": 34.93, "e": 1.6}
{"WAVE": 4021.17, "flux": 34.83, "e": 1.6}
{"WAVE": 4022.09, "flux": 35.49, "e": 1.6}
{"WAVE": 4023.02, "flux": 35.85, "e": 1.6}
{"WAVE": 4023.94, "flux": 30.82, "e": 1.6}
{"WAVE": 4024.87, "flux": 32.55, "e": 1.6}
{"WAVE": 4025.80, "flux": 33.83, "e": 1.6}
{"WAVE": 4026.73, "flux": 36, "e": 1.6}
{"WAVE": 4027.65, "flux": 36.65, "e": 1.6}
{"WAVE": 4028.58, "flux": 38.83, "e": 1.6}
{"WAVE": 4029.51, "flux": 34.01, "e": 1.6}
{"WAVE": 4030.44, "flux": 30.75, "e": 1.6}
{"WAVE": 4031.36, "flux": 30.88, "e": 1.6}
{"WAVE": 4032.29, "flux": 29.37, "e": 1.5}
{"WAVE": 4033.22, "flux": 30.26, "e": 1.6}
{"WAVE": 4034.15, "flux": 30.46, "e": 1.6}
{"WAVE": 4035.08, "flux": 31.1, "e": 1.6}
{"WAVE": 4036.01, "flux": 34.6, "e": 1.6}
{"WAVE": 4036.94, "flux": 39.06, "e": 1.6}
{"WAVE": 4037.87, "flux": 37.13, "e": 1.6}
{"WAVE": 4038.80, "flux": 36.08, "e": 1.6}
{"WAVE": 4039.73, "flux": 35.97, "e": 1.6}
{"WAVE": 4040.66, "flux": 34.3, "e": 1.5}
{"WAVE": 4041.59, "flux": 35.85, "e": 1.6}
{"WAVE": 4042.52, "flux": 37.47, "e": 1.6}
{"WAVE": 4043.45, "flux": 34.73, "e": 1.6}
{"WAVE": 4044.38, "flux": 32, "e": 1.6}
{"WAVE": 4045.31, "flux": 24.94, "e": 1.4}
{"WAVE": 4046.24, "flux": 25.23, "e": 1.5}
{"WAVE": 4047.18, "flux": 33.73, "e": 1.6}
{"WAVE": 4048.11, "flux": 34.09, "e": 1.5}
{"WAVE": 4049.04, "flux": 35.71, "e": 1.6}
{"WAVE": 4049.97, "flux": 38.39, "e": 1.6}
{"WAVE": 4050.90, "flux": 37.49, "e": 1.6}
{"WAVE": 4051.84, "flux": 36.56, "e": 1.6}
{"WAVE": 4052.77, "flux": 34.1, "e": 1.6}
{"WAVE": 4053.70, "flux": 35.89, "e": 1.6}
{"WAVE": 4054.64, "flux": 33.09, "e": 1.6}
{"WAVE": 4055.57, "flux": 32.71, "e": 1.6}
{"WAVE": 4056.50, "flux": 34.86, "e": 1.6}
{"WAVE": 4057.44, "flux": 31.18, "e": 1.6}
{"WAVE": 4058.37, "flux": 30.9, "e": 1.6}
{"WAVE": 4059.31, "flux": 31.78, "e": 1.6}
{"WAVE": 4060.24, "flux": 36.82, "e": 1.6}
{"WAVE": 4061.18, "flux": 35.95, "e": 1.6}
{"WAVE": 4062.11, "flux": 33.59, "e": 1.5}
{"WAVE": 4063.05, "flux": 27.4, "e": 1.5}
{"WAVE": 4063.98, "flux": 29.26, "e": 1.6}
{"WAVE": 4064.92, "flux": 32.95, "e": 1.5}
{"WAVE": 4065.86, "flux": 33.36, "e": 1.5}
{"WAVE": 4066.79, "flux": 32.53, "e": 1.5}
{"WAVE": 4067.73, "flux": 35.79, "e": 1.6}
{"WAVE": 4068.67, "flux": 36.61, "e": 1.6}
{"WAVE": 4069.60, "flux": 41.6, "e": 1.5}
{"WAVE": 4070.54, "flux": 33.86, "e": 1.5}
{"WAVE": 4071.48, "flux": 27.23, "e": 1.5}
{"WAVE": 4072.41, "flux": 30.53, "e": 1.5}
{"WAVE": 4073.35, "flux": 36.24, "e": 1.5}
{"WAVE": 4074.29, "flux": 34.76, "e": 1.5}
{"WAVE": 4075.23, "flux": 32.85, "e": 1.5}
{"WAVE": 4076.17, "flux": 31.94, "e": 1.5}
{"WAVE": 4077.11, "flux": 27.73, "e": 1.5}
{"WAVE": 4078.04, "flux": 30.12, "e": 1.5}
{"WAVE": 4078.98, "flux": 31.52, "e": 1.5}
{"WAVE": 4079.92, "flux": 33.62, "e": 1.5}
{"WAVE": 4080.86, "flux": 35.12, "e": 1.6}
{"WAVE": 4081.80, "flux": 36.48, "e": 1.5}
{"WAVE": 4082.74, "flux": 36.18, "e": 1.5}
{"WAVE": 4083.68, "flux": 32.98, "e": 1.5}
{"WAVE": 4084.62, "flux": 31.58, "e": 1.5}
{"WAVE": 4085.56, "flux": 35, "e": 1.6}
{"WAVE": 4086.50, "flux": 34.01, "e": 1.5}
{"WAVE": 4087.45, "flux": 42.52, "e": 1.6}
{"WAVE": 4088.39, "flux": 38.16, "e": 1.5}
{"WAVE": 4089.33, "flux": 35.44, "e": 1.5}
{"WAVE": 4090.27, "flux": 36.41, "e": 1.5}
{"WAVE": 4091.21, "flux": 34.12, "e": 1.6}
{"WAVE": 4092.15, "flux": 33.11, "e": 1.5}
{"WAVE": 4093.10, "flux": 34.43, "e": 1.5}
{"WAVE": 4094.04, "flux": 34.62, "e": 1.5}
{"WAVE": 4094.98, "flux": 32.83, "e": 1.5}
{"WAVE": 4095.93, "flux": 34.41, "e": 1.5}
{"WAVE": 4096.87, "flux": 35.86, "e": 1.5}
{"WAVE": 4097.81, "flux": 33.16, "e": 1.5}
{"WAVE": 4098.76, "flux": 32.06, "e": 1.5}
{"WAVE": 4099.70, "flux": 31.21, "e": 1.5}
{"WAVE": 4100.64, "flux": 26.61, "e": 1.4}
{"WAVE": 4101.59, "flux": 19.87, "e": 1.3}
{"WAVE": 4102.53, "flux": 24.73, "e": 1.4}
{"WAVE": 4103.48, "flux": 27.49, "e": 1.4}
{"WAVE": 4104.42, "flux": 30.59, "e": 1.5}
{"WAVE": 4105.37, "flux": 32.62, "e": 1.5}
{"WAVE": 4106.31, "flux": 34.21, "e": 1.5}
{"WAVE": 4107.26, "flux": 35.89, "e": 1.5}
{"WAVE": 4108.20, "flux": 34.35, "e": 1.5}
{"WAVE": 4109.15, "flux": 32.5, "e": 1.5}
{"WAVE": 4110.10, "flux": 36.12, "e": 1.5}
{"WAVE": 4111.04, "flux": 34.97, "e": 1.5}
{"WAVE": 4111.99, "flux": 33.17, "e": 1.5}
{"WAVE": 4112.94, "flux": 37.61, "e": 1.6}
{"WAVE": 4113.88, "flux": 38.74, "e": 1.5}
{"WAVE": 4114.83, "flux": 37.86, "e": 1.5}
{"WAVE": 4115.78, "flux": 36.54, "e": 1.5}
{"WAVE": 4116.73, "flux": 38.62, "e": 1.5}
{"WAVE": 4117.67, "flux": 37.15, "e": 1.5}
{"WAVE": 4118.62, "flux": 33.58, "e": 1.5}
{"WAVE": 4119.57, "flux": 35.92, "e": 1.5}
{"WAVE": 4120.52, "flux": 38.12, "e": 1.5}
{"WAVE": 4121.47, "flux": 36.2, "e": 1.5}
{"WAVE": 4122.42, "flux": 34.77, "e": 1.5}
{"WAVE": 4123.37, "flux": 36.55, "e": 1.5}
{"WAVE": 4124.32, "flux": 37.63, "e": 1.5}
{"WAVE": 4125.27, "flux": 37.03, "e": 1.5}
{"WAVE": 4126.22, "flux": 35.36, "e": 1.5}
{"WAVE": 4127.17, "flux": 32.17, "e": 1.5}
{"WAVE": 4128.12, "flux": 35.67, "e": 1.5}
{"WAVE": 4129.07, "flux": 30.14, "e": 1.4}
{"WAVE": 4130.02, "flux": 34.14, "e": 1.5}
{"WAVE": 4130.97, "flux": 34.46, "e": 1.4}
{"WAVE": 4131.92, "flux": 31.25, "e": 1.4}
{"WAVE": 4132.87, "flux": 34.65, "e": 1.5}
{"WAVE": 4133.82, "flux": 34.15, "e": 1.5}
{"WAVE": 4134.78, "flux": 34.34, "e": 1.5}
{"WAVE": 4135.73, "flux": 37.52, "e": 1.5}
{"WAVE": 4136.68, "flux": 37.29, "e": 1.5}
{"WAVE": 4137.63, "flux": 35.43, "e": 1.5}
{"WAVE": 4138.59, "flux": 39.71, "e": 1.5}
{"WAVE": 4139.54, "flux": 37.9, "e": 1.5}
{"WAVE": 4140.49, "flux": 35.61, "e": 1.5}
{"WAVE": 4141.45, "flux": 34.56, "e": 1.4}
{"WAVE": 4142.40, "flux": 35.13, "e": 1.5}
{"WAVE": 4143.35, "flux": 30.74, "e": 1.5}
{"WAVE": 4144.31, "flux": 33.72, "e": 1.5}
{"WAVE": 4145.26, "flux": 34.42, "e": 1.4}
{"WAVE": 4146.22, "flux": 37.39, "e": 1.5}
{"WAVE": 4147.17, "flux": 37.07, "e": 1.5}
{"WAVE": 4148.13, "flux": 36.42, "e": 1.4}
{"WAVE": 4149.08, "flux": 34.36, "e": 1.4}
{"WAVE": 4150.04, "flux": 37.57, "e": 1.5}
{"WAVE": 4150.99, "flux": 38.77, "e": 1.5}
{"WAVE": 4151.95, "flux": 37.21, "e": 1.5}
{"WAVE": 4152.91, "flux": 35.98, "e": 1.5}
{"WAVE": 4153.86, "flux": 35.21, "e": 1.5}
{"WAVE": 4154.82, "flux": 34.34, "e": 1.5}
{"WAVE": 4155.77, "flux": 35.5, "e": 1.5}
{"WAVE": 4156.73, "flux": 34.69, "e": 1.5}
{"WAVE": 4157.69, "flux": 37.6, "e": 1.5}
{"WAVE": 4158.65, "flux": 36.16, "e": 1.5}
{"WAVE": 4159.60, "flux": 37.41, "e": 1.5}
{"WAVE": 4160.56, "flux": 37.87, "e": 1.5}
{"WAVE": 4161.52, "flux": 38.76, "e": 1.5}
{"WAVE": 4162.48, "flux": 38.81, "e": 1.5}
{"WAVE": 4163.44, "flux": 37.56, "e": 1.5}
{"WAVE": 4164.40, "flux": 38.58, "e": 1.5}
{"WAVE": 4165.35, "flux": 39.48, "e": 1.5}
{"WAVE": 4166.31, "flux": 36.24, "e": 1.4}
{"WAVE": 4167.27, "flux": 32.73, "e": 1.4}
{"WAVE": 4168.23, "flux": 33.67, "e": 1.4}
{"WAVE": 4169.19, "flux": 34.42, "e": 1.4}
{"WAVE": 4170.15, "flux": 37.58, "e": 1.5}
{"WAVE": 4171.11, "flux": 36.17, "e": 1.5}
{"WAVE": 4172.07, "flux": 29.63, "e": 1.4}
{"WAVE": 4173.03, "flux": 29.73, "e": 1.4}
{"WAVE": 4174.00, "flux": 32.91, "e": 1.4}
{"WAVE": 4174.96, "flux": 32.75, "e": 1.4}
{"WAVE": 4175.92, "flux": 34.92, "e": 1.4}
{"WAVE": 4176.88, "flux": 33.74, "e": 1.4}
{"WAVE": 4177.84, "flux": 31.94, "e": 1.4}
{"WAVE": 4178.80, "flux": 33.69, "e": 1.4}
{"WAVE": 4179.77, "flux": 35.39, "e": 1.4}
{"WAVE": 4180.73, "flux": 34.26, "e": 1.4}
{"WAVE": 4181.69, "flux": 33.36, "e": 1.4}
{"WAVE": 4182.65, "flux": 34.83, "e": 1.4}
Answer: 0.4 angstroms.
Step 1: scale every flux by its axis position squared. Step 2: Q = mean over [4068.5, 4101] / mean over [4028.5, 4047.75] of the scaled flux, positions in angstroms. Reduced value 1.05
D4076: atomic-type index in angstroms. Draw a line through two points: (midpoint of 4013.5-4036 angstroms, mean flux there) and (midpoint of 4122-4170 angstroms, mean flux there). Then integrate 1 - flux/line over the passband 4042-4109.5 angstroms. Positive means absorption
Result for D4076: 2.54 angstroms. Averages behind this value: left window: 33.6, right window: 35.8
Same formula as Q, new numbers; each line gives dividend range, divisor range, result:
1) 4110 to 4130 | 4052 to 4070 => 1.09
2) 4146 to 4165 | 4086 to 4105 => 1.17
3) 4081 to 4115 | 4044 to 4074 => 1.03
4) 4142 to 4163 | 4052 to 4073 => 1.13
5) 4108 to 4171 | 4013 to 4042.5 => 1.11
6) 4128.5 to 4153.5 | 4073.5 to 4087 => 1.10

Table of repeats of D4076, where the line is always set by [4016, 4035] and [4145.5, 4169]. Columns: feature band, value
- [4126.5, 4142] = 0.5 angstroms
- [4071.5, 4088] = 0.6 angstroms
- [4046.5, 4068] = 0.3 angstroms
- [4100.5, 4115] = 1.3 angstroms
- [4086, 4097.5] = -0.1 angstroms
